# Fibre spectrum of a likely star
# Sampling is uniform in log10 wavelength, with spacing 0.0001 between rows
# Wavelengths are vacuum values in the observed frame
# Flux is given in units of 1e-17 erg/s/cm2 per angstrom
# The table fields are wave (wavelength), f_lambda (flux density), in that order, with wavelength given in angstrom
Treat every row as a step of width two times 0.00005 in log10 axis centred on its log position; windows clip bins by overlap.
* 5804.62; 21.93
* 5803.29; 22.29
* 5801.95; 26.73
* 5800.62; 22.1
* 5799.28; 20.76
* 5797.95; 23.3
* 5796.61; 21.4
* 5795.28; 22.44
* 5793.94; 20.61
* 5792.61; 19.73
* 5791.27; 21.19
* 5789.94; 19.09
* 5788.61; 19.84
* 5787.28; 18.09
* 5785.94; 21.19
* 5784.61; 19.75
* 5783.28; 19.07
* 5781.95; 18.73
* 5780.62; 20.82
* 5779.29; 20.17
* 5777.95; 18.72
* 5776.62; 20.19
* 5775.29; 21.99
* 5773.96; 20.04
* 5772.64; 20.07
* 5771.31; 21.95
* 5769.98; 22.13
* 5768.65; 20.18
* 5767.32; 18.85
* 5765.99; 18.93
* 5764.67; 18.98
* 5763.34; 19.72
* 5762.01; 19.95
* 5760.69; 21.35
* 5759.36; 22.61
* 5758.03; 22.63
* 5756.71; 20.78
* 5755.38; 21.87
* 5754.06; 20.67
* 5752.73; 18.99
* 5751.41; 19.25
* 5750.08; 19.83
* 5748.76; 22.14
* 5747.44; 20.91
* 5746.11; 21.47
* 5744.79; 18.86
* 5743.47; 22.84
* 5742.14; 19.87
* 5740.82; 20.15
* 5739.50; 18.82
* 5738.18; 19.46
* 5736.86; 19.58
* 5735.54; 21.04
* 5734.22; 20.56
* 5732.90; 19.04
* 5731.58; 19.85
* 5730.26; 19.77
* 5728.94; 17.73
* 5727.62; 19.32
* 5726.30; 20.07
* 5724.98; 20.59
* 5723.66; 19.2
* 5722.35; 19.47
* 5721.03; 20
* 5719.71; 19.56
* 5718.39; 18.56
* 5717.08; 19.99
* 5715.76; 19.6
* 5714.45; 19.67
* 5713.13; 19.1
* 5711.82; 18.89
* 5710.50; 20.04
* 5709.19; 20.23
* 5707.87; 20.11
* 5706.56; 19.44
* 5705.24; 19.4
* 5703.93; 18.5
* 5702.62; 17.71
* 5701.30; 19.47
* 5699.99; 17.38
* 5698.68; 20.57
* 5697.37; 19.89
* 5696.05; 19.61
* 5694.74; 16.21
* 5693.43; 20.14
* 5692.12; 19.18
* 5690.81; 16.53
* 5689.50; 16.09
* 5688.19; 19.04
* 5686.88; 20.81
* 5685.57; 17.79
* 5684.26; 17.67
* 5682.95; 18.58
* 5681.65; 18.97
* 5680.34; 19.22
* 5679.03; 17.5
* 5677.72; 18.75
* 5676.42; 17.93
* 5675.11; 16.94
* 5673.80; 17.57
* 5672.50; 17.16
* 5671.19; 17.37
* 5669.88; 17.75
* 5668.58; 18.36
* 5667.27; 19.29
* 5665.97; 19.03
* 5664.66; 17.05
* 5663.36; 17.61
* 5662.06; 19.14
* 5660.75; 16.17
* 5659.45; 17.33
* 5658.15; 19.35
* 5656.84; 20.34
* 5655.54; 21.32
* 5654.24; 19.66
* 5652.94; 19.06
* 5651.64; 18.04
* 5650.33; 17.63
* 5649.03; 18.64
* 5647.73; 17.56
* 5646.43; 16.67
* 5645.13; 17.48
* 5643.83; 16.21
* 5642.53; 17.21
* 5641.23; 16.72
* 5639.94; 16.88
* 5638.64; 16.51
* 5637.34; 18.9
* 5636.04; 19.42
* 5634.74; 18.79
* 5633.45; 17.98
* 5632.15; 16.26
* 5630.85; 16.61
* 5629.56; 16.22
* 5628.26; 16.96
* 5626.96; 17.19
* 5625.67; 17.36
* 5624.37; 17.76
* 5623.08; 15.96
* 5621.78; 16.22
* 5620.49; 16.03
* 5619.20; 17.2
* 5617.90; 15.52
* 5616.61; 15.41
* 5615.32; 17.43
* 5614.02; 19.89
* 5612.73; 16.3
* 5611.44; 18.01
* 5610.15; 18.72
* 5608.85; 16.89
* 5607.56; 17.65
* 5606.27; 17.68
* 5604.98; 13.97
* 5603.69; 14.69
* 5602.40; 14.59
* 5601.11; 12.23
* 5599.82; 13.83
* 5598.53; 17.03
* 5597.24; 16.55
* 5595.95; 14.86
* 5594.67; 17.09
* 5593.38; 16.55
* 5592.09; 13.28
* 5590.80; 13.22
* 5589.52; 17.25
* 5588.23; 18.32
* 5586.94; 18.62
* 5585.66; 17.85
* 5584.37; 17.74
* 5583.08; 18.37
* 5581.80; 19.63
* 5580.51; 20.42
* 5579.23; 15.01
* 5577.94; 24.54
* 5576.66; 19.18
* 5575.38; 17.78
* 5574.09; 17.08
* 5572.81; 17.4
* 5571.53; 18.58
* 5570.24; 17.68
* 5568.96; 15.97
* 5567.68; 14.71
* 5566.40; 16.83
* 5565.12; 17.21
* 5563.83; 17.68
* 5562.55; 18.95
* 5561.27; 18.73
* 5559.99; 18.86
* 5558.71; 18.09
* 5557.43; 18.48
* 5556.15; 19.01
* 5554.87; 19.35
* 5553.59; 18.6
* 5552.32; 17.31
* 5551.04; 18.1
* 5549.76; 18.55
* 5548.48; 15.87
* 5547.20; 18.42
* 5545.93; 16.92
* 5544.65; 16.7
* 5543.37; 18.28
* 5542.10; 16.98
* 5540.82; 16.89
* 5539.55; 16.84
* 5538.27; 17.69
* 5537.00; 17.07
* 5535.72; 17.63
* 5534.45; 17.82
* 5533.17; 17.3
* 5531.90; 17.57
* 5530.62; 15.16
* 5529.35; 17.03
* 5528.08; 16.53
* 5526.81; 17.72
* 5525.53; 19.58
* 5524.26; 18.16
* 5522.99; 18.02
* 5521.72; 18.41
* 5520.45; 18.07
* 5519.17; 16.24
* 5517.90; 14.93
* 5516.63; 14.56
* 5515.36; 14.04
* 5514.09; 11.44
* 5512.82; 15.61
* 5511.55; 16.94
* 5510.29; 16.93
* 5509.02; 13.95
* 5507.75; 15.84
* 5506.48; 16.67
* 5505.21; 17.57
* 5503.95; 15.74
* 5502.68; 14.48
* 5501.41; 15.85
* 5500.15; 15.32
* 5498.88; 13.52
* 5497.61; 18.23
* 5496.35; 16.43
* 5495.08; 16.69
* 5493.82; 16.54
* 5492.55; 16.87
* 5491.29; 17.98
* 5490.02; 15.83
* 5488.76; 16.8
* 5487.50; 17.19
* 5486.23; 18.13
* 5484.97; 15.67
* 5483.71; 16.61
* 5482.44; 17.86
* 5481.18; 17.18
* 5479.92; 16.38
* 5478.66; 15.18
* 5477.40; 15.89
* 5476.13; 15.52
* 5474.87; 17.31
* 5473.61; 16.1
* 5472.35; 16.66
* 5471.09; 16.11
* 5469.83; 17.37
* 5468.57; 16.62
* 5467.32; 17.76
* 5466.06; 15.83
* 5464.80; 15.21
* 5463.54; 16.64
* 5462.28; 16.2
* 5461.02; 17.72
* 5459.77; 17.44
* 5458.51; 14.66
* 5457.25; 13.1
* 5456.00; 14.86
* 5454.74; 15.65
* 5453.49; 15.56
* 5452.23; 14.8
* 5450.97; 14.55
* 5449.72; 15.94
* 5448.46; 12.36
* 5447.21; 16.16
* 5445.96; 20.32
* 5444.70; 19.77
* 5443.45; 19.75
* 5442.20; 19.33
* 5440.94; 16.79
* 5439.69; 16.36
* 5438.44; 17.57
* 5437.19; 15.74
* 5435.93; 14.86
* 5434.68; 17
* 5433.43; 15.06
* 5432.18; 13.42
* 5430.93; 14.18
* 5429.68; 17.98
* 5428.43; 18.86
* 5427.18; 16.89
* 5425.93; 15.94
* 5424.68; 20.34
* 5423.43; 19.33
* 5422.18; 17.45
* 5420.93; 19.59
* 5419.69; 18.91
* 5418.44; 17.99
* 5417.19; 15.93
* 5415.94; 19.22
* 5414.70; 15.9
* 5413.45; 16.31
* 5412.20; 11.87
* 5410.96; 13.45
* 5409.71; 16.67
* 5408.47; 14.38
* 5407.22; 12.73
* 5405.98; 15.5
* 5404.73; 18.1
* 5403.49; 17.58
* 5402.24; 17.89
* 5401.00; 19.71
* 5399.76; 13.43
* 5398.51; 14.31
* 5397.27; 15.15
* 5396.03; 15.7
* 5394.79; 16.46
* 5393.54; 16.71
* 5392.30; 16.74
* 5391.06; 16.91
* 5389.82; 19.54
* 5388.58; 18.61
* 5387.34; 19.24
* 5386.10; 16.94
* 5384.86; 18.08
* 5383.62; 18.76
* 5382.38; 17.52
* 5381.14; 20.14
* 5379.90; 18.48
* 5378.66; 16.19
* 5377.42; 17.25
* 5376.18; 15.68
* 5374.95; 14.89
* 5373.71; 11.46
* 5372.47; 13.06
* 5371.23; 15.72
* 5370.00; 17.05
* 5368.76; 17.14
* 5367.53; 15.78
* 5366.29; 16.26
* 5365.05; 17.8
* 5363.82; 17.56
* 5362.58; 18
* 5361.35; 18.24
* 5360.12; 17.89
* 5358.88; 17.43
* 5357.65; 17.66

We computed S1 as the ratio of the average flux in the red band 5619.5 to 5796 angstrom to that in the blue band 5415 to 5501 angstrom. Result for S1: 1.1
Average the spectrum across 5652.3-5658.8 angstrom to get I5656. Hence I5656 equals 19.9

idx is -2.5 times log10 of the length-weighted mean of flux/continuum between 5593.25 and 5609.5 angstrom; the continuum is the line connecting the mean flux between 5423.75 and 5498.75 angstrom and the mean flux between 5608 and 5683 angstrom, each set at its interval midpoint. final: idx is 0.118 mag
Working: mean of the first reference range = 16.5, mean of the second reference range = 17.7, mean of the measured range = 15.6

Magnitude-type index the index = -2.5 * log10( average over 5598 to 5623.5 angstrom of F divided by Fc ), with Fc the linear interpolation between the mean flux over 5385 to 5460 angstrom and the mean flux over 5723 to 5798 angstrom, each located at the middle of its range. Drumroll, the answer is 0.15 mag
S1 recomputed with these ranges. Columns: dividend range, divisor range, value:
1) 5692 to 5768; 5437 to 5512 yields 1.21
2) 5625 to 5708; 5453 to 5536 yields 1.11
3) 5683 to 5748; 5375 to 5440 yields 1.15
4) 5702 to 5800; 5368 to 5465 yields 1.21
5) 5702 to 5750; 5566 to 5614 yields 1.17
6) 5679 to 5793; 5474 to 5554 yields 1.18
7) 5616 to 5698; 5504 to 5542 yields 1.07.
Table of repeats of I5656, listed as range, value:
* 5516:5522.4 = 16.4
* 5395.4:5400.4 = 14.7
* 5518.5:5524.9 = 17.8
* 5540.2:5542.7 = 16.9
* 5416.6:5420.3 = 17.6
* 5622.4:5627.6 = 17.1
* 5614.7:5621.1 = 16.3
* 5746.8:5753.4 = 20.2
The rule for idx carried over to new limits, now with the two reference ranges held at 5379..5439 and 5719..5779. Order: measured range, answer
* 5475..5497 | 0.061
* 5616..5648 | 0.124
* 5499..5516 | 0.161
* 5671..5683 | 0.087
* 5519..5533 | 0.029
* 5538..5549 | 0.062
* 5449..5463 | 0.122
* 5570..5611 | 0.100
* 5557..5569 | 0.046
